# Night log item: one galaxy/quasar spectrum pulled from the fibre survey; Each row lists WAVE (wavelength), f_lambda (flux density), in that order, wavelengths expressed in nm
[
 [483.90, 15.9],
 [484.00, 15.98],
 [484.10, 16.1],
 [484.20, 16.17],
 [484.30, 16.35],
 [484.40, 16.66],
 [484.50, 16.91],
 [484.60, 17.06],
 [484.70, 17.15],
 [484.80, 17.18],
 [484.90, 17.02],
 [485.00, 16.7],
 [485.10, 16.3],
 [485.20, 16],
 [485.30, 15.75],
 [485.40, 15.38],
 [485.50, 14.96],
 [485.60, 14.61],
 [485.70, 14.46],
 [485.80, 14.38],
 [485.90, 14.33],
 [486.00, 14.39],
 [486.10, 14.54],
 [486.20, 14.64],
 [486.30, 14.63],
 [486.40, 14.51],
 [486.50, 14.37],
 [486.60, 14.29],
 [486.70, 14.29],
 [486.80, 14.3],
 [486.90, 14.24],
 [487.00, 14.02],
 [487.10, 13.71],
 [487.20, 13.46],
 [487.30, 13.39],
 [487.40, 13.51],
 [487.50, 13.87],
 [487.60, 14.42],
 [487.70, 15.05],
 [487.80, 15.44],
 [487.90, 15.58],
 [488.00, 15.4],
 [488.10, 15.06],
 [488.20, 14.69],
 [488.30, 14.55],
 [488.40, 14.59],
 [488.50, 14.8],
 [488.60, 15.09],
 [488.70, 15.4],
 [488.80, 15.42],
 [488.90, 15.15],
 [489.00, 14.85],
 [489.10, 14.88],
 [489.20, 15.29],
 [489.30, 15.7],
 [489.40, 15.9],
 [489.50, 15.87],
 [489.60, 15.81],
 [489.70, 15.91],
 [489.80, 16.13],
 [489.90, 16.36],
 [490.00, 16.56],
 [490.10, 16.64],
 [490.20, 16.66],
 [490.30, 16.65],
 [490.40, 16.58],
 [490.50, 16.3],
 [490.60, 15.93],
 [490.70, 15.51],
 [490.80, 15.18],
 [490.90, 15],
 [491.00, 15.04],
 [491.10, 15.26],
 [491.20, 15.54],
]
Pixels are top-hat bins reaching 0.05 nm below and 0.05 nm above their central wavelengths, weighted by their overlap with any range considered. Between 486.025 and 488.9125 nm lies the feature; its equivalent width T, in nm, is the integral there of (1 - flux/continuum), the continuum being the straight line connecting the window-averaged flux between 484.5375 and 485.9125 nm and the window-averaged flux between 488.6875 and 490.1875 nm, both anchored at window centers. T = 0.23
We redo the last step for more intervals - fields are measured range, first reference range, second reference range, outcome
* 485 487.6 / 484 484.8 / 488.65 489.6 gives 0.259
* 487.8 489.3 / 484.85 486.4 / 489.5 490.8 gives 0.071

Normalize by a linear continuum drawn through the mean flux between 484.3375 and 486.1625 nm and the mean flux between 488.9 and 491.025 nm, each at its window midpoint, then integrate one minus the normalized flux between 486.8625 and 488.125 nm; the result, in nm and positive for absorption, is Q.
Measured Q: 0.11 nm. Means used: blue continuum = 15.8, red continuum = 15.8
